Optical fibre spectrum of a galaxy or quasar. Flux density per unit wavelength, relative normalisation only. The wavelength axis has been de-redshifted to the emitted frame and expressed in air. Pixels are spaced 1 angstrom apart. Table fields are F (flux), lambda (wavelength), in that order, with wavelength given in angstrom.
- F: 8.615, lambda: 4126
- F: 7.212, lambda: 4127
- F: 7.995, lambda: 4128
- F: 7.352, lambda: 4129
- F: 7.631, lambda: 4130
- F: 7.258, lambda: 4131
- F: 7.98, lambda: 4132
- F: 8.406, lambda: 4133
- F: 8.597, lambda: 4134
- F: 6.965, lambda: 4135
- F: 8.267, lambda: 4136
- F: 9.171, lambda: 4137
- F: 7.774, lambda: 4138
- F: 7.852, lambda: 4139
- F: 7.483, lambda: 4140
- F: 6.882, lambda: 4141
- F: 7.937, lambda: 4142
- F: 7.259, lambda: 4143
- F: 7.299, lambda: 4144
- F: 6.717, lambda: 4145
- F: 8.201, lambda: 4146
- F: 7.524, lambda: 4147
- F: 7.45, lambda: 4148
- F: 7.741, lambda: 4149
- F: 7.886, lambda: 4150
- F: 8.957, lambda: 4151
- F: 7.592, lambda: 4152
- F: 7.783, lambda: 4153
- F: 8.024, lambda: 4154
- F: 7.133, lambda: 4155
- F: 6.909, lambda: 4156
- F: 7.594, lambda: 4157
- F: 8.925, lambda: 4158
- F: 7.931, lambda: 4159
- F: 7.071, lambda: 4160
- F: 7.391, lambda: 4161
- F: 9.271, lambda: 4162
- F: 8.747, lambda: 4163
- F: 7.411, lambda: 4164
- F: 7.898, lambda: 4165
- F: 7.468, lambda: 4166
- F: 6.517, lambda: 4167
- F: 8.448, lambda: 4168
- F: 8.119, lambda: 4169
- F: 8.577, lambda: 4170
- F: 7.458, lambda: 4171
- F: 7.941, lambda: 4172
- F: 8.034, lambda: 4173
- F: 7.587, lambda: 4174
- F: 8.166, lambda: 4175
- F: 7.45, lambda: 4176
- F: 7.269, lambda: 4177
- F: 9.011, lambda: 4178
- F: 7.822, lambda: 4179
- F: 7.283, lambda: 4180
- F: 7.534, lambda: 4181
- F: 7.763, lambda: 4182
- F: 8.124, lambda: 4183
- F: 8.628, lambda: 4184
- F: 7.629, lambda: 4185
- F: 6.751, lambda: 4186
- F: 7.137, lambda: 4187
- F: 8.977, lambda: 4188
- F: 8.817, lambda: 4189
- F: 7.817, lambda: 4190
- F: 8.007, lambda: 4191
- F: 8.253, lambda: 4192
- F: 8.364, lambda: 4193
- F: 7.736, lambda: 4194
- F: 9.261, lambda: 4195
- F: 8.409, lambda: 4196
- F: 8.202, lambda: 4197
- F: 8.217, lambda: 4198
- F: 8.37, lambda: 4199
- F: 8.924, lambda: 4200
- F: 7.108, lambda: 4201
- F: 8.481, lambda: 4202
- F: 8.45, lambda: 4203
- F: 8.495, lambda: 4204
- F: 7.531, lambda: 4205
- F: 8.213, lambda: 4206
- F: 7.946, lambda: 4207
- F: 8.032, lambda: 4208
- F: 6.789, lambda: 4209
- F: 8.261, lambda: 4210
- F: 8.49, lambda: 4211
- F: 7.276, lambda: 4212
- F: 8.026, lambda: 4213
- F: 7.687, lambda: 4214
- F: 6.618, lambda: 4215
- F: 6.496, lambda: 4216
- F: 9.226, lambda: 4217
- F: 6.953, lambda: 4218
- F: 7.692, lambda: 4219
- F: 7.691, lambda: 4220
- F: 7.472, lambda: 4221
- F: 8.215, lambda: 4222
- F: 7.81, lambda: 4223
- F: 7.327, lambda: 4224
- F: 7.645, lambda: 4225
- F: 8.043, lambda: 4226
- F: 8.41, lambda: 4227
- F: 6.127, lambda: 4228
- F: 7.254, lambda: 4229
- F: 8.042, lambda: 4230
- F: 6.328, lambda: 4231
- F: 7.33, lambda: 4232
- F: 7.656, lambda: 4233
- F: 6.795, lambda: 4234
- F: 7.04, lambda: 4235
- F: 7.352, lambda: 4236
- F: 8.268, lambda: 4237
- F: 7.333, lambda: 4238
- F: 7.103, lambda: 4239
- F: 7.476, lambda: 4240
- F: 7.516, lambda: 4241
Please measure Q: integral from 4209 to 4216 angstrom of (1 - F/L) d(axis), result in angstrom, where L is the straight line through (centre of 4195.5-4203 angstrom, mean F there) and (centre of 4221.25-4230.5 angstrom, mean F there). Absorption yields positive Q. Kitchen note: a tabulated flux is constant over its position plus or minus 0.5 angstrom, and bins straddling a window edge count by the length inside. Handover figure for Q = 0.3 angstrom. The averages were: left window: 8.26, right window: 7.65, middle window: 7.57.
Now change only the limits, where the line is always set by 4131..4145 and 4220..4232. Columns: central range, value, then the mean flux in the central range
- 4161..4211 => -2.5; 8.01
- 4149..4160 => -0.1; 7.83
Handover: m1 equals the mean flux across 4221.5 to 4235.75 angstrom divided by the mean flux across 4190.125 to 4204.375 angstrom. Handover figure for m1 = 0.90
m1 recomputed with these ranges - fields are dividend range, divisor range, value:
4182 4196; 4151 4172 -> 1.03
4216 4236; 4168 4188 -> 0.96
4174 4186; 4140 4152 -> 1.03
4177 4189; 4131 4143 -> 1.00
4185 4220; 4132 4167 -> 1.02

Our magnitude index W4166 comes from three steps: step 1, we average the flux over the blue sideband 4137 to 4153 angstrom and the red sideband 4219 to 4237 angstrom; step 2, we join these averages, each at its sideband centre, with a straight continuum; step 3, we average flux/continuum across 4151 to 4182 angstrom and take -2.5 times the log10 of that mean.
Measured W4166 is -0.03 mag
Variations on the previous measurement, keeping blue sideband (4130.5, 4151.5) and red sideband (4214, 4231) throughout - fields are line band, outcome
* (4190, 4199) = -0.09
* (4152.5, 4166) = -0.01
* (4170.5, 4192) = -0.03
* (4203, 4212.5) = -0.05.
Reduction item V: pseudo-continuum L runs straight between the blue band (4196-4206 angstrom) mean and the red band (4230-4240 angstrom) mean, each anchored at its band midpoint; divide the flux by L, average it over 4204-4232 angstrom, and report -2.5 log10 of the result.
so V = 0.018 mag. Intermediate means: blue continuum 8.21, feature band 7.63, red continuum 7.3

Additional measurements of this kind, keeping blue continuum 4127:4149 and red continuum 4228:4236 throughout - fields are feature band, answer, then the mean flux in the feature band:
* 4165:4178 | -0.04 mag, 7.81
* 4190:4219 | -0.10 mag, 7.99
